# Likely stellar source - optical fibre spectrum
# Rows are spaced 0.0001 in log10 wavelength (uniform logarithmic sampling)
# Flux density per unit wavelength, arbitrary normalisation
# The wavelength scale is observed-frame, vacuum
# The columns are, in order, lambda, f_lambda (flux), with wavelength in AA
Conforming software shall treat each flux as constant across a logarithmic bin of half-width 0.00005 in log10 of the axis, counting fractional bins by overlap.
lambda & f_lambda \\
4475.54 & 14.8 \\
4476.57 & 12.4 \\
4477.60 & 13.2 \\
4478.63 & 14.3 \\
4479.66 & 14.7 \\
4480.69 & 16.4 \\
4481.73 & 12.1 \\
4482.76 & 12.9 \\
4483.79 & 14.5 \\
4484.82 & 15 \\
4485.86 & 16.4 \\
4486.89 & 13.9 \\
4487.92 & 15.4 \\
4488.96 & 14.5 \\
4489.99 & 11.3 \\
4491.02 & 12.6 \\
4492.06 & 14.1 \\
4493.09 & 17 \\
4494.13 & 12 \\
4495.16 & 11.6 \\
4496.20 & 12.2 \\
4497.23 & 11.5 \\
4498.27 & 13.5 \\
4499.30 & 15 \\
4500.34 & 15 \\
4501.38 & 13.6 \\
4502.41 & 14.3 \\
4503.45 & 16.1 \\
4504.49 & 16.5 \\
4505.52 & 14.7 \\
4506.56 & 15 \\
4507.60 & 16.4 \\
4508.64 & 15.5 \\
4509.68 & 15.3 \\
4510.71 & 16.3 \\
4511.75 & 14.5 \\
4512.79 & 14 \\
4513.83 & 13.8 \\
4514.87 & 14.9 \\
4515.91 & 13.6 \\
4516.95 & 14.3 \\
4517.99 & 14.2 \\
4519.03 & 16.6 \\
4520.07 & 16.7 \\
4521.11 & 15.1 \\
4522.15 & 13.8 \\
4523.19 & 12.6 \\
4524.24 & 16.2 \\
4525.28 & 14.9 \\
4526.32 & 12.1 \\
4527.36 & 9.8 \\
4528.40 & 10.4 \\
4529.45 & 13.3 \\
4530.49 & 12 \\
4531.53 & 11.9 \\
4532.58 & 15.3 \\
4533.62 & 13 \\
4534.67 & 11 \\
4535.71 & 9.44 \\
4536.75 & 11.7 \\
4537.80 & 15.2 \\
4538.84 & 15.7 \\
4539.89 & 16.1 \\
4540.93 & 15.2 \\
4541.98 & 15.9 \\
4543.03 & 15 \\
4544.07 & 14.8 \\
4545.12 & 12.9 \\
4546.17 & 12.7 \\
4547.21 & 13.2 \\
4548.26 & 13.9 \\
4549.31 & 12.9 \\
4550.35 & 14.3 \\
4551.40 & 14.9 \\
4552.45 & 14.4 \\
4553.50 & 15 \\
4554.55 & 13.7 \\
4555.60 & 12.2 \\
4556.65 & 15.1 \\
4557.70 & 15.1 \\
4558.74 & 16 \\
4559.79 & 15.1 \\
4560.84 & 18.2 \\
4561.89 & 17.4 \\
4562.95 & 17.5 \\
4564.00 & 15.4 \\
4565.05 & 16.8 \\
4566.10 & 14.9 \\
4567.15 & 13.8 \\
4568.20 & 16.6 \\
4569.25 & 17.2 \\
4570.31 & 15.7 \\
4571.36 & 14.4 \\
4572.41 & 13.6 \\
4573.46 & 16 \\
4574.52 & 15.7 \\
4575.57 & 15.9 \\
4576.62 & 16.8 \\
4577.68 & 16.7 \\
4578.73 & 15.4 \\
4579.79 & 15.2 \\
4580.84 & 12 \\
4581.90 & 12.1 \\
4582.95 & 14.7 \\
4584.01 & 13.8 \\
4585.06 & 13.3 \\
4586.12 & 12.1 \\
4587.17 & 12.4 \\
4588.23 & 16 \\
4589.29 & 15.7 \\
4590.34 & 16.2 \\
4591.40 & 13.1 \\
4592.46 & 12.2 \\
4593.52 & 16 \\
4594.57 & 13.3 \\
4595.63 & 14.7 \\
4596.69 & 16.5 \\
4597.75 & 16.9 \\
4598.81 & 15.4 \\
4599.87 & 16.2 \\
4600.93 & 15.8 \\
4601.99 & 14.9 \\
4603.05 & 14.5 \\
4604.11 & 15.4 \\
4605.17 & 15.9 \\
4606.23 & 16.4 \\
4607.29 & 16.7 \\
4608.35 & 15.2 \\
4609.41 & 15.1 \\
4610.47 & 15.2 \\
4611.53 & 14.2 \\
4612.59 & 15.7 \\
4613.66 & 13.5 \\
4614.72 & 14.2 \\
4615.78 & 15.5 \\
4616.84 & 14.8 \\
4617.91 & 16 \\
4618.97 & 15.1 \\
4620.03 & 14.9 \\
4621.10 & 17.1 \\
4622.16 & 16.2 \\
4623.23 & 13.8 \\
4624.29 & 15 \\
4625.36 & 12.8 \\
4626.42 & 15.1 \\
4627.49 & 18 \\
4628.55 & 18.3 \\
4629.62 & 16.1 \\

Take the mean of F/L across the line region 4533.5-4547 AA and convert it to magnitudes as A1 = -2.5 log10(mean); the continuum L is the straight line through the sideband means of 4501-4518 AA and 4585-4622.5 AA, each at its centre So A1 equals 0.09 mag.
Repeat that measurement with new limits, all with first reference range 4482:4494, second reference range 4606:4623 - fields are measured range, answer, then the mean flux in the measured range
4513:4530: 0.05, 13.9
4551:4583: -0.03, 15.3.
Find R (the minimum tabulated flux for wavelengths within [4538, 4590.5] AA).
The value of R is 12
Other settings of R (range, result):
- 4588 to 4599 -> 12.2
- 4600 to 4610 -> 14.5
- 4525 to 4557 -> 9.44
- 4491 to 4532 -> 9.8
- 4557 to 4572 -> 13.8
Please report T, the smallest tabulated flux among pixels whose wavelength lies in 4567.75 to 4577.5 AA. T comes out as 13.6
